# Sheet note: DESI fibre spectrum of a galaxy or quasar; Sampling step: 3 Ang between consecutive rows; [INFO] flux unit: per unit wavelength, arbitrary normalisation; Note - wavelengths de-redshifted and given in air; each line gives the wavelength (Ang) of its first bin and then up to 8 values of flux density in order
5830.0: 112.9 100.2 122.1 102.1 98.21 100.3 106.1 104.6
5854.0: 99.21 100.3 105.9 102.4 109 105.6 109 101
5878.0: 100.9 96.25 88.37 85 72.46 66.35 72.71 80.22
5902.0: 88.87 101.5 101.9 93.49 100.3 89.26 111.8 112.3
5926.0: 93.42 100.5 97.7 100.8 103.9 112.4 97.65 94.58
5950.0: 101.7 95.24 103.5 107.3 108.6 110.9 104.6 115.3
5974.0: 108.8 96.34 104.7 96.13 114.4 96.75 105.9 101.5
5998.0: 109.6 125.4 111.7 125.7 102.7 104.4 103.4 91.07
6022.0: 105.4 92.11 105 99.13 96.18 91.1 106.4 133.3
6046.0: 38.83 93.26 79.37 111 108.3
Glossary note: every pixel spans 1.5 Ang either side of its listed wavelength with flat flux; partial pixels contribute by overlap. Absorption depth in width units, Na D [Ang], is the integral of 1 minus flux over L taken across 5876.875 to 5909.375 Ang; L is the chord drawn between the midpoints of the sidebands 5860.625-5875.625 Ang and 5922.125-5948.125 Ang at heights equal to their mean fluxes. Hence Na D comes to 5.5 Ang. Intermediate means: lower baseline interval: 106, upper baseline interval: 101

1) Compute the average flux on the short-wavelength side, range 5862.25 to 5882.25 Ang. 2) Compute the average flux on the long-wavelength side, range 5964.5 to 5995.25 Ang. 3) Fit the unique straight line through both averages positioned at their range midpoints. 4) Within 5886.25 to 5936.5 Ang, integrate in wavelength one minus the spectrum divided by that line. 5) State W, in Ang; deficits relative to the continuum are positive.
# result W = 5.7 Ang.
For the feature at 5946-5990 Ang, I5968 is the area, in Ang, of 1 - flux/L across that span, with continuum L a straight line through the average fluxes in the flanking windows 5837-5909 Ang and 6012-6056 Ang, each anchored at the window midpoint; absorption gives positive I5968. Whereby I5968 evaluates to -3.6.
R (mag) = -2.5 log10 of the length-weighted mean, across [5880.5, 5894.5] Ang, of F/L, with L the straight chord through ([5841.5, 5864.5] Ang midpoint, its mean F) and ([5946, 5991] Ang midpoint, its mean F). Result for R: 0.26 mag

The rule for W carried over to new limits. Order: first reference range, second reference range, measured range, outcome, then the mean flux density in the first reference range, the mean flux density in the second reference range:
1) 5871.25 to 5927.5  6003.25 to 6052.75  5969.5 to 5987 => -1.7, 92.7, 98.9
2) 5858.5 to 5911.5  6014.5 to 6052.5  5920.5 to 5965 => -4.0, 93.4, 95.4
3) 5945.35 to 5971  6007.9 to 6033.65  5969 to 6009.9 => -2.4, 104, 101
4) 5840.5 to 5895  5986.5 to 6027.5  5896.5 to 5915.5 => 1.2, 97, 106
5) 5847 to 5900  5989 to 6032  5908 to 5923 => -0.3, 94.8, 106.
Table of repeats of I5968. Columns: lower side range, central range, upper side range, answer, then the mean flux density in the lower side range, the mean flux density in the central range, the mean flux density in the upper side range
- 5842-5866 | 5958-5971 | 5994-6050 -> -0.82 Ang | 103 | 109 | 102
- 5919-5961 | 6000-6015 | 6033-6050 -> -2.66 Ang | 102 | 113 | 93.1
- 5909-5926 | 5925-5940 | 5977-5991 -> 0.18 Ang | 101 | 99.9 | 102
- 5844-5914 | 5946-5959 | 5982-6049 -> -0.10 Ang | 95.4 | 99.9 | 102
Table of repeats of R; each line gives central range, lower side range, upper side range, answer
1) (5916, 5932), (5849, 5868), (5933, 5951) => 0.01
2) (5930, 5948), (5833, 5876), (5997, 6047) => 0.03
